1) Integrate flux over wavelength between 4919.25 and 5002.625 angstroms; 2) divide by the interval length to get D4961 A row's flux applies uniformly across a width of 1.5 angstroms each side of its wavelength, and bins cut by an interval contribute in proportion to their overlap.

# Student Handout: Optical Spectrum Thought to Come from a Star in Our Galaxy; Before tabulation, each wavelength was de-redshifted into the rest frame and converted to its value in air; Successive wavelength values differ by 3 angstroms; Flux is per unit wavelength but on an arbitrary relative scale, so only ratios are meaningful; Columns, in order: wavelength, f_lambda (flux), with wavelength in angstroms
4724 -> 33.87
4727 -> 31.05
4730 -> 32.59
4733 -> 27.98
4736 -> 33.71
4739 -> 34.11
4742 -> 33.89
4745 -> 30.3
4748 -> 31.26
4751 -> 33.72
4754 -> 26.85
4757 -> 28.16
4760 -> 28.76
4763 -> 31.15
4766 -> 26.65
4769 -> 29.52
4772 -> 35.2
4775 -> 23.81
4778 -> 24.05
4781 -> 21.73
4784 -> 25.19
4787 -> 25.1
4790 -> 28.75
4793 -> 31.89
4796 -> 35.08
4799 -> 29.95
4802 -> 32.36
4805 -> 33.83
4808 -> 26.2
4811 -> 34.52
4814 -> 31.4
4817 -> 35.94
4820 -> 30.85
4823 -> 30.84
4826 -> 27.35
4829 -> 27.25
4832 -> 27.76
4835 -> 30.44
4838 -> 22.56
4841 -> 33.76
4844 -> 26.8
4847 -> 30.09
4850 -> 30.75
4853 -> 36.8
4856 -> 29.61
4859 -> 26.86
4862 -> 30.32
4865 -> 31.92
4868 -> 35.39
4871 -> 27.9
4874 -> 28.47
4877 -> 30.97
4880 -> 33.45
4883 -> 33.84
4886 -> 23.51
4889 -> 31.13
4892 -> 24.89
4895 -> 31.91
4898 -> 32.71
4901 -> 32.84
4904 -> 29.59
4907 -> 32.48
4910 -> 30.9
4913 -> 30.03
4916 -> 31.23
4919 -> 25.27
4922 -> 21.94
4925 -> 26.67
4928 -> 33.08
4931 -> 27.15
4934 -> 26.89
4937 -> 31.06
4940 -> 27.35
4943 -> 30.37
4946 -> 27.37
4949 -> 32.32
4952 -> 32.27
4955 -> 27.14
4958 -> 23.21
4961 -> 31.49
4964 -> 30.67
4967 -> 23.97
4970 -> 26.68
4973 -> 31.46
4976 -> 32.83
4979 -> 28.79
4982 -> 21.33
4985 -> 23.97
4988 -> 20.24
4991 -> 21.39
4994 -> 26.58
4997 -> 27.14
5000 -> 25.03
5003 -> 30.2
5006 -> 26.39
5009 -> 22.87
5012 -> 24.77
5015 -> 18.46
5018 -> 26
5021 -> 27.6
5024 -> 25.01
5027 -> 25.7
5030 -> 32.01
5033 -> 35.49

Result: 27.4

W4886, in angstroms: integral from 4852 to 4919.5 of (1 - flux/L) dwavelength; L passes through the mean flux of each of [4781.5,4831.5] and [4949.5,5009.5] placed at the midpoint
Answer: -4.5 angstroms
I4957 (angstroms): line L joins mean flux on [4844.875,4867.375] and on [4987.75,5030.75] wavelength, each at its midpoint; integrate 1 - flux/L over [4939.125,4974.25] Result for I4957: -1.8 angstroms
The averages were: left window 31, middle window 28.7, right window 25.3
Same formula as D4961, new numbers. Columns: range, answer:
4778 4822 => 30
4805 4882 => 30.4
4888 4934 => 29.4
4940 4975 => 28.8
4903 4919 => 30.4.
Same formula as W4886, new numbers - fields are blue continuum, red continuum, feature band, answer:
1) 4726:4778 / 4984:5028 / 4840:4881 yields -4.3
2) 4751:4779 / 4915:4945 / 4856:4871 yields -1.3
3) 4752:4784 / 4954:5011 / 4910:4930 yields -1.1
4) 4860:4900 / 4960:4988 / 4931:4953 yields -0.8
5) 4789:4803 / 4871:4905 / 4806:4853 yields 1.7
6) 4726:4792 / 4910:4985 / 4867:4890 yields -1.4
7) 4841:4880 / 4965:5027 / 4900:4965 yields -2.6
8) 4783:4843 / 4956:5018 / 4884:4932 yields -2.4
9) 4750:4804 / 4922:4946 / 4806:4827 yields -1.8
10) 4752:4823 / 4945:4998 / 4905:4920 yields -1.2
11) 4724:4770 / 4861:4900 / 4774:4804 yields 2.7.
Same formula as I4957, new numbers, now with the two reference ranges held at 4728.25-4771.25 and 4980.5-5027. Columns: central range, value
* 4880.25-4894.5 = -0.9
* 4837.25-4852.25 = -0.6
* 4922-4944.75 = -1.9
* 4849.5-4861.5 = -1.2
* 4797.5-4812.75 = -1.1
